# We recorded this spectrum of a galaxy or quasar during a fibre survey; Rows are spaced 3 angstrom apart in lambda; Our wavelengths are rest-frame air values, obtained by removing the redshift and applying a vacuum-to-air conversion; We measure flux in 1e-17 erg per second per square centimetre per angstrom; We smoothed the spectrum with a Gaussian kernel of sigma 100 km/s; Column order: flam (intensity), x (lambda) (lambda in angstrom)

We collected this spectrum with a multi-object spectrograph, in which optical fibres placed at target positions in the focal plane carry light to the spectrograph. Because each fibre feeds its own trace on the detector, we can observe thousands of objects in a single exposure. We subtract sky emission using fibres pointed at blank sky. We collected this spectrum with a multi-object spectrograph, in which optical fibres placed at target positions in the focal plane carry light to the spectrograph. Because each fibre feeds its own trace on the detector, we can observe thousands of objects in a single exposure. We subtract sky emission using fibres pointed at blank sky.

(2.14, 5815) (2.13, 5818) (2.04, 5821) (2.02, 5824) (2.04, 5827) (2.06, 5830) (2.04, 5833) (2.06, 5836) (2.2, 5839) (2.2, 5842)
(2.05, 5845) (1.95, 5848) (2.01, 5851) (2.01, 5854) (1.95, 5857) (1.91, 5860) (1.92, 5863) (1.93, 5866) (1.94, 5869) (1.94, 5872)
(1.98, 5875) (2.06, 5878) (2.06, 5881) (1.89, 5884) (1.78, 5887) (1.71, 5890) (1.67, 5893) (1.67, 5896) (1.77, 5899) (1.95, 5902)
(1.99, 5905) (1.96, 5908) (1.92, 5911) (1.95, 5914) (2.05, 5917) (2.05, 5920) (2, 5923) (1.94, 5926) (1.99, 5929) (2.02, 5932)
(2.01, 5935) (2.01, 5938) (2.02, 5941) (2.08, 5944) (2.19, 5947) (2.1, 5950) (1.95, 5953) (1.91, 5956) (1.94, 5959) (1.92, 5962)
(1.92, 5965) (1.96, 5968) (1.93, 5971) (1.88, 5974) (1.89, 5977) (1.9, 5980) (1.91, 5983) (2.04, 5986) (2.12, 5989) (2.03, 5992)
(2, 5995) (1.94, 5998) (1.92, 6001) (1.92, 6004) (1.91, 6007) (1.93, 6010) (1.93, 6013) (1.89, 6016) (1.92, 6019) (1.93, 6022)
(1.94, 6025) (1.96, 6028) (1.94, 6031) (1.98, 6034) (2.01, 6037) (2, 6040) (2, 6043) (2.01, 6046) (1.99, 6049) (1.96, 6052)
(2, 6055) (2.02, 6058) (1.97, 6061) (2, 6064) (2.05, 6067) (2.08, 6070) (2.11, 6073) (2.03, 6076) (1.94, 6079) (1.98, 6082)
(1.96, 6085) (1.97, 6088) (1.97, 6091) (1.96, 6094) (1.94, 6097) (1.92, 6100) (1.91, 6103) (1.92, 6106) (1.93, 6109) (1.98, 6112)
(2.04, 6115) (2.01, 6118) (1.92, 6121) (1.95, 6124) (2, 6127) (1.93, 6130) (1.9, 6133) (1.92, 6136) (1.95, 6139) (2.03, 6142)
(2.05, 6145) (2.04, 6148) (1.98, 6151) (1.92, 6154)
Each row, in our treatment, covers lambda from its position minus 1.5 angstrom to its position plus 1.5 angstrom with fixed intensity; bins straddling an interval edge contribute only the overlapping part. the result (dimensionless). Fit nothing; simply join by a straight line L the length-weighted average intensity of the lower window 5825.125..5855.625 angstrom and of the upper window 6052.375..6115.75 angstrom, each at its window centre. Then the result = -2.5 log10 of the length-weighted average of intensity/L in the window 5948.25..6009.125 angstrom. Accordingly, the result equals 0.034 mag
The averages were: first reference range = 2.06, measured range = 1.96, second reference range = 1.98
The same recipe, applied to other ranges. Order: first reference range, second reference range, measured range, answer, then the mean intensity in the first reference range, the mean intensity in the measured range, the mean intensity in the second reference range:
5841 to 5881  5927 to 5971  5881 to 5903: 0.115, 1.99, 1.79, 2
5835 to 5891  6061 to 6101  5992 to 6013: 0.025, 1.98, 1.94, 1.99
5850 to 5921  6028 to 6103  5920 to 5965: -0.035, 1.92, 2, 1.99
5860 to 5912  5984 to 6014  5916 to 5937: -0.048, 1.89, 2.01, 1.97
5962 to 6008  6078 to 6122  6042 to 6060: -0.023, 1.95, 2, 1.96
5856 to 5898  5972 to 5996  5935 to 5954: -0.065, 1.88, 2.06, 1.97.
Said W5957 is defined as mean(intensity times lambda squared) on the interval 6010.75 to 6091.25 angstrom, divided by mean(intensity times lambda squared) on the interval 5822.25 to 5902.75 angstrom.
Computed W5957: 1.08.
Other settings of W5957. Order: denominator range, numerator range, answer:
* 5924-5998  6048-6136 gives 1.04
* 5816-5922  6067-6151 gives 1.09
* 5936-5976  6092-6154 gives 1.05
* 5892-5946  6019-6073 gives 1.06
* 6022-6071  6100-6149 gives 1.01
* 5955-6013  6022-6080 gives 1.05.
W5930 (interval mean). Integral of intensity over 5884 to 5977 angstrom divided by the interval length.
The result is 1.94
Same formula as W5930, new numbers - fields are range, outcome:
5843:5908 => 1.91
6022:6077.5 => 2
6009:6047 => 1.96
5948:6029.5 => 1.95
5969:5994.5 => 1.96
